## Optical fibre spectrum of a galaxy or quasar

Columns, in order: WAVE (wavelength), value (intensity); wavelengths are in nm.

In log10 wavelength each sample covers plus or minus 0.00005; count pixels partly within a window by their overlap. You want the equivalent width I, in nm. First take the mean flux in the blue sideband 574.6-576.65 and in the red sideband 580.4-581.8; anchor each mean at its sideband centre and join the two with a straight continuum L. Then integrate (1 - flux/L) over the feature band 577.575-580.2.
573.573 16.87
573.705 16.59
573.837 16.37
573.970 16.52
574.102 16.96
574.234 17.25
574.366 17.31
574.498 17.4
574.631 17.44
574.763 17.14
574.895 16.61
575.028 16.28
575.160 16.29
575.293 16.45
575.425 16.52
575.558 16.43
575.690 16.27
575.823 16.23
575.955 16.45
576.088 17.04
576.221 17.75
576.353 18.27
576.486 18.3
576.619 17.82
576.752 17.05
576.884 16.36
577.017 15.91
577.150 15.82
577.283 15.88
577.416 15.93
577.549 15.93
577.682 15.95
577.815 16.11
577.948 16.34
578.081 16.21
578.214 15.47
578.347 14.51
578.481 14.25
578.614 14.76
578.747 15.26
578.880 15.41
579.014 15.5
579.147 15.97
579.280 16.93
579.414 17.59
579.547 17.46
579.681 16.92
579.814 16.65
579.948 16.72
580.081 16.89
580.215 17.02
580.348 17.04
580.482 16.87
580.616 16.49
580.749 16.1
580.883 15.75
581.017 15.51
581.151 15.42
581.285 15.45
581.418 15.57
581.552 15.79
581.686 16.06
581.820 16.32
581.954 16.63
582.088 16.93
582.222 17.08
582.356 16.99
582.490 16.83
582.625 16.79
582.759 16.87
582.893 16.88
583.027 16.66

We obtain 0.042 nm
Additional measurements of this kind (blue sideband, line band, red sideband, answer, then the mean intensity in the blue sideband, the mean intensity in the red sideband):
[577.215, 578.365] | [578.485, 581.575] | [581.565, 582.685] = 0.02 nm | 15.9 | 16.6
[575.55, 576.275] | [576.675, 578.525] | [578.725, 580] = 0.08 nm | 16.7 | 16.5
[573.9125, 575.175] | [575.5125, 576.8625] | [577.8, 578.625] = -0.08 nm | 17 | 15.4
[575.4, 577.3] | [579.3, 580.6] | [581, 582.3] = -0.05 nm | 16.8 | 16.1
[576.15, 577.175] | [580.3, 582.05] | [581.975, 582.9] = 0.09 nm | 17.2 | 16.9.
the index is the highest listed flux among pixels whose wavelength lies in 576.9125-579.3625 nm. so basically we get 16.93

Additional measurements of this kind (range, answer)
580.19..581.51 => 17.04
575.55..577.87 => 18.3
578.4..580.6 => 17.59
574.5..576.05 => 17.44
